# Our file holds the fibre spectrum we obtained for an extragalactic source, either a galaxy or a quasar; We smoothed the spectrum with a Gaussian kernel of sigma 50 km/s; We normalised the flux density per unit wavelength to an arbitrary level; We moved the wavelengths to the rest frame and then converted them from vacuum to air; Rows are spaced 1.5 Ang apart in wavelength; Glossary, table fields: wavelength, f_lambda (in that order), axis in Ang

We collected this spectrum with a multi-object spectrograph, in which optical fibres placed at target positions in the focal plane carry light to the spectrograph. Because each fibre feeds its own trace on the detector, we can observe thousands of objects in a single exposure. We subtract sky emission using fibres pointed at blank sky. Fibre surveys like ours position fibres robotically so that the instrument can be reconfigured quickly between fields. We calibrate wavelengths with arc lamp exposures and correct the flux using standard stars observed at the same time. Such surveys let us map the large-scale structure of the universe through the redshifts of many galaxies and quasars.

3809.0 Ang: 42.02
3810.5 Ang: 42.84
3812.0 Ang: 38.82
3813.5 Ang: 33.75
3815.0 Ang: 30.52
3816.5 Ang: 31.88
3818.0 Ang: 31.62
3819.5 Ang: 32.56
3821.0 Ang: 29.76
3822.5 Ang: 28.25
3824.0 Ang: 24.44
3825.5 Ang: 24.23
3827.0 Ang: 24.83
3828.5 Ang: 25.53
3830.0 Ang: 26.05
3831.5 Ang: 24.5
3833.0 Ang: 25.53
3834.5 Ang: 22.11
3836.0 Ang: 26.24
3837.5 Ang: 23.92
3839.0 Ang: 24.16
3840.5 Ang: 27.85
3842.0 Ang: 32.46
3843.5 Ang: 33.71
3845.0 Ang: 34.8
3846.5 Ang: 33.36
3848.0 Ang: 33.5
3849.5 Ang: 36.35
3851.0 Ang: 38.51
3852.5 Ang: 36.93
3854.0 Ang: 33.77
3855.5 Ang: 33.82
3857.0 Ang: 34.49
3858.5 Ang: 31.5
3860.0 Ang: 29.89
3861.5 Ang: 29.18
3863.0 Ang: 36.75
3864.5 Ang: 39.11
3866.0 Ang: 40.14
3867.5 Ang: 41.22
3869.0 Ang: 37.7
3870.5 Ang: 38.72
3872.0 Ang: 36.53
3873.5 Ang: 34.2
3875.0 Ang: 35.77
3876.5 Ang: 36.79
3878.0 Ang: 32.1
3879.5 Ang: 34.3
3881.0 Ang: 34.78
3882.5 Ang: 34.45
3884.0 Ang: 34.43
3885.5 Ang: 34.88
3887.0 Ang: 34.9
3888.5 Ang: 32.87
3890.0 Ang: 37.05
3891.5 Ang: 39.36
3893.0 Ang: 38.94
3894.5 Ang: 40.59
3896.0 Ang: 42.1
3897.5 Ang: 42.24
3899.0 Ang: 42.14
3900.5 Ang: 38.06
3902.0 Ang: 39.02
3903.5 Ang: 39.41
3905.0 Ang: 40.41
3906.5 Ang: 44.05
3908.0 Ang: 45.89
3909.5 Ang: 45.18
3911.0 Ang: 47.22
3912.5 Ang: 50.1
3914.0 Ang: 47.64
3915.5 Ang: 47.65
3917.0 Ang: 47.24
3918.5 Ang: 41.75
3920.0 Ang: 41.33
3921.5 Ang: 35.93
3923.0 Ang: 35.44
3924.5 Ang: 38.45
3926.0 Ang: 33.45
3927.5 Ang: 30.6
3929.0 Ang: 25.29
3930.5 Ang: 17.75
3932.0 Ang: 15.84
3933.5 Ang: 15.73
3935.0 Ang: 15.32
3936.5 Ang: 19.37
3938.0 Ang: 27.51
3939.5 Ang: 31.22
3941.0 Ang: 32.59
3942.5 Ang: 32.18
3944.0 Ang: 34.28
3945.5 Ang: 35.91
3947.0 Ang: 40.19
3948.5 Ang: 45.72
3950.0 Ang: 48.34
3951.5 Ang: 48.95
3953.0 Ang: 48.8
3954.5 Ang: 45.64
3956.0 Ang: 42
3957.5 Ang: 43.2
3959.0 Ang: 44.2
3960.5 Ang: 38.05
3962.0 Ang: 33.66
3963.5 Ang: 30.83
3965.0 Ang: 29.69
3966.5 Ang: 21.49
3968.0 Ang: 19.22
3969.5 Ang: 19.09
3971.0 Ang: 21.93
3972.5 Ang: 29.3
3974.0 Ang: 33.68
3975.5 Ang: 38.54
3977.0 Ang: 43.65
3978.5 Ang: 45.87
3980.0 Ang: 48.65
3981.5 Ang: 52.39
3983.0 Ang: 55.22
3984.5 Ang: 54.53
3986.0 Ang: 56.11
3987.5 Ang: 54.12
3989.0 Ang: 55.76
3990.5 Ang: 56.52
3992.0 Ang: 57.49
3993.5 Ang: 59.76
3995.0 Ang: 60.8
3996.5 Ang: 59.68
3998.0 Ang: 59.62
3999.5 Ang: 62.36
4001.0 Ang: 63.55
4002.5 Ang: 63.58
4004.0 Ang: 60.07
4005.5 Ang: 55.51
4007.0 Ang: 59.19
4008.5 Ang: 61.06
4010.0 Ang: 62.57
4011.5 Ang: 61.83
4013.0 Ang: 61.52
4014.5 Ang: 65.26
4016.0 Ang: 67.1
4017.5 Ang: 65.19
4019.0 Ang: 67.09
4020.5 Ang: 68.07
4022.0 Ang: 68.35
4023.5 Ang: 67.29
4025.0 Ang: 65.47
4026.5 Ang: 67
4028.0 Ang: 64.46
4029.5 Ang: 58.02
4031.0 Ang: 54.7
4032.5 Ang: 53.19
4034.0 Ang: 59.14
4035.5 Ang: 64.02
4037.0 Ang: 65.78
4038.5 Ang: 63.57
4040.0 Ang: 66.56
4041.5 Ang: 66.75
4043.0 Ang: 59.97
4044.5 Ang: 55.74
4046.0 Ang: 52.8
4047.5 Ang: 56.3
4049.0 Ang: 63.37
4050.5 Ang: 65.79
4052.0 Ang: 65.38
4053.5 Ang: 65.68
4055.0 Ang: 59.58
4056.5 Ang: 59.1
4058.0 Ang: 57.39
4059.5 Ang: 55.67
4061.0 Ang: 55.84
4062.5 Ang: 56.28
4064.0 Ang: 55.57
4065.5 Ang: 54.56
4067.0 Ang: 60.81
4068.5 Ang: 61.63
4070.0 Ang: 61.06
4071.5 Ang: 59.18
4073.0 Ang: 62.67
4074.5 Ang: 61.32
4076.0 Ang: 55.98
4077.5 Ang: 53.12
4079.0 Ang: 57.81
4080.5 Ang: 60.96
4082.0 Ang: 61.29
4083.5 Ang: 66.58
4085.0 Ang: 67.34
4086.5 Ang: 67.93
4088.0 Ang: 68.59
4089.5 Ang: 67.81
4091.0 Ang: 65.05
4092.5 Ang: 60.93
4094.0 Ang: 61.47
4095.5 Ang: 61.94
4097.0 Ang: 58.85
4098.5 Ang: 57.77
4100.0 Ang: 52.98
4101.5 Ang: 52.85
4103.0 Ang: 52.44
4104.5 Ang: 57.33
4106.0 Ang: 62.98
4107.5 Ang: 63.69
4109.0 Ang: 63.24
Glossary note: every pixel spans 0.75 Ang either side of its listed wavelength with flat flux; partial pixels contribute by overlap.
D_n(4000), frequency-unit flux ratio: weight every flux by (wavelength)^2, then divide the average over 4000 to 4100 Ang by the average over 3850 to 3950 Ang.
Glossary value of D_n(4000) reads 1.84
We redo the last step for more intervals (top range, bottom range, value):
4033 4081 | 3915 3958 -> 1.82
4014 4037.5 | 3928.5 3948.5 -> 2.45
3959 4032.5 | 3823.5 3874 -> 1.79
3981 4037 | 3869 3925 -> 1.63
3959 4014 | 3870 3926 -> 1.29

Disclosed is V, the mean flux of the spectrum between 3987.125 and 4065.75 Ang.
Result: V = 61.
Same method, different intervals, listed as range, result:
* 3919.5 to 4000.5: 39.4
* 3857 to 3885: 35.4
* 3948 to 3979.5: 36.8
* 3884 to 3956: 37.3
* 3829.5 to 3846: 27.5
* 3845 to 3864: 34.1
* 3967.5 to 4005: 49.5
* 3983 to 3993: 55.8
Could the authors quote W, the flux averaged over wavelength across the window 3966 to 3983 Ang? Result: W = 35.1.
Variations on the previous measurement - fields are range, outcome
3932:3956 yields 34.4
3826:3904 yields 34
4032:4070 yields 60.1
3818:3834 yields 26.7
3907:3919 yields 46.6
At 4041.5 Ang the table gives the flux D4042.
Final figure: 66.75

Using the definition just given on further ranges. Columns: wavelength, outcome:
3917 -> 47.24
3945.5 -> 35.91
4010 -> 62.57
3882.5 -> 34.45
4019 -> 67.09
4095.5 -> 61.94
